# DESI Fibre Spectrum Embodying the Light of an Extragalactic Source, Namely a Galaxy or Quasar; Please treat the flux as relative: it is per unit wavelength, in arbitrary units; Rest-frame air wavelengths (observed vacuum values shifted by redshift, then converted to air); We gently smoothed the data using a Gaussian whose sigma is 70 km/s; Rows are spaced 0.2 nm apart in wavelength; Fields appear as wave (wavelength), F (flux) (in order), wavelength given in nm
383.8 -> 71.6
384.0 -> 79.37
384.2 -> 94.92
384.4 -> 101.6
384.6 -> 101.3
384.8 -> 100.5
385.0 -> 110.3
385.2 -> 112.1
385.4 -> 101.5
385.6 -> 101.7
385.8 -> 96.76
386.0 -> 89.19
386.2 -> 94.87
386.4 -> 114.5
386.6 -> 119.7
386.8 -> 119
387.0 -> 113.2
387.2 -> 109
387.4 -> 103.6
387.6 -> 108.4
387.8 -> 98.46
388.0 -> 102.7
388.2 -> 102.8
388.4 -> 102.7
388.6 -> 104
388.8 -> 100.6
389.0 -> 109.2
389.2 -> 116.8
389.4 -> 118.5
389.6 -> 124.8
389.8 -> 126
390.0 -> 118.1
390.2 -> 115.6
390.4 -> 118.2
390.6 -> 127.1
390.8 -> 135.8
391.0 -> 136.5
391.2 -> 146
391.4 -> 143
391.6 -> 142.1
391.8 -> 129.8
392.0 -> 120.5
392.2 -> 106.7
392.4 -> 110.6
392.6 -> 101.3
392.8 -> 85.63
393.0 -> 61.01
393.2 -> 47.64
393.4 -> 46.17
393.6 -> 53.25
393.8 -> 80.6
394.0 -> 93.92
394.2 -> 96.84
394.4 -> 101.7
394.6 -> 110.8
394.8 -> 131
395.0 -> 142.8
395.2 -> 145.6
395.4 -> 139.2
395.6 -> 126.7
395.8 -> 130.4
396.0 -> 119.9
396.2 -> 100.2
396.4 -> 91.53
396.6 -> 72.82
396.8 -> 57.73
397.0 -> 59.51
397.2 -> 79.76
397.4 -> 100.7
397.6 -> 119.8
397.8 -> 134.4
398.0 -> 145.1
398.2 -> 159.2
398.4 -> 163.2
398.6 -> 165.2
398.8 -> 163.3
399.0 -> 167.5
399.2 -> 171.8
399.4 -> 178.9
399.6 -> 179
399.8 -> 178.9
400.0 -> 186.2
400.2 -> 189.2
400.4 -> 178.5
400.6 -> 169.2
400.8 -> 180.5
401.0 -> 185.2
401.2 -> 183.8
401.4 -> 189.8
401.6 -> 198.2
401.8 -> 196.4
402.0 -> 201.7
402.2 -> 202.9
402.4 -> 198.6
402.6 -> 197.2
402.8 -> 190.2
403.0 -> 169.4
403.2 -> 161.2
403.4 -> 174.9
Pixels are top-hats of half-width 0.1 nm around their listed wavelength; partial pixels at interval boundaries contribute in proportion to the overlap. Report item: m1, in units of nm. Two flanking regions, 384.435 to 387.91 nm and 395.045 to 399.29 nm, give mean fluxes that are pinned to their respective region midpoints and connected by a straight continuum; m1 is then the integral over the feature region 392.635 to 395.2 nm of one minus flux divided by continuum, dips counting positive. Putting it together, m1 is 0.62 nm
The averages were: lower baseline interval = 105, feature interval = 90.2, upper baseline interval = 125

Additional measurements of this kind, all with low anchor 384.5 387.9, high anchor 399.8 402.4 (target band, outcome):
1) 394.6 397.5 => 0.95 nm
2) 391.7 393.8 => 0.82 nm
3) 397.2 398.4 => 0.28 nm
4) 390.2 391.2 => 0.01 nm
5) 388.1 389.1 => 0.13 nm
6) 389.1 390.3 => 0.05 nm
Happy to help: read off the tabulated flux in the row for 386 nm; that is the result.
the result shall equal 89.19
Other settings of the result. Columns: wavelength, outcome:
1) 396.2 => 100.2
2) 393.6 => 53.25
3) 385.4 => 101.5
